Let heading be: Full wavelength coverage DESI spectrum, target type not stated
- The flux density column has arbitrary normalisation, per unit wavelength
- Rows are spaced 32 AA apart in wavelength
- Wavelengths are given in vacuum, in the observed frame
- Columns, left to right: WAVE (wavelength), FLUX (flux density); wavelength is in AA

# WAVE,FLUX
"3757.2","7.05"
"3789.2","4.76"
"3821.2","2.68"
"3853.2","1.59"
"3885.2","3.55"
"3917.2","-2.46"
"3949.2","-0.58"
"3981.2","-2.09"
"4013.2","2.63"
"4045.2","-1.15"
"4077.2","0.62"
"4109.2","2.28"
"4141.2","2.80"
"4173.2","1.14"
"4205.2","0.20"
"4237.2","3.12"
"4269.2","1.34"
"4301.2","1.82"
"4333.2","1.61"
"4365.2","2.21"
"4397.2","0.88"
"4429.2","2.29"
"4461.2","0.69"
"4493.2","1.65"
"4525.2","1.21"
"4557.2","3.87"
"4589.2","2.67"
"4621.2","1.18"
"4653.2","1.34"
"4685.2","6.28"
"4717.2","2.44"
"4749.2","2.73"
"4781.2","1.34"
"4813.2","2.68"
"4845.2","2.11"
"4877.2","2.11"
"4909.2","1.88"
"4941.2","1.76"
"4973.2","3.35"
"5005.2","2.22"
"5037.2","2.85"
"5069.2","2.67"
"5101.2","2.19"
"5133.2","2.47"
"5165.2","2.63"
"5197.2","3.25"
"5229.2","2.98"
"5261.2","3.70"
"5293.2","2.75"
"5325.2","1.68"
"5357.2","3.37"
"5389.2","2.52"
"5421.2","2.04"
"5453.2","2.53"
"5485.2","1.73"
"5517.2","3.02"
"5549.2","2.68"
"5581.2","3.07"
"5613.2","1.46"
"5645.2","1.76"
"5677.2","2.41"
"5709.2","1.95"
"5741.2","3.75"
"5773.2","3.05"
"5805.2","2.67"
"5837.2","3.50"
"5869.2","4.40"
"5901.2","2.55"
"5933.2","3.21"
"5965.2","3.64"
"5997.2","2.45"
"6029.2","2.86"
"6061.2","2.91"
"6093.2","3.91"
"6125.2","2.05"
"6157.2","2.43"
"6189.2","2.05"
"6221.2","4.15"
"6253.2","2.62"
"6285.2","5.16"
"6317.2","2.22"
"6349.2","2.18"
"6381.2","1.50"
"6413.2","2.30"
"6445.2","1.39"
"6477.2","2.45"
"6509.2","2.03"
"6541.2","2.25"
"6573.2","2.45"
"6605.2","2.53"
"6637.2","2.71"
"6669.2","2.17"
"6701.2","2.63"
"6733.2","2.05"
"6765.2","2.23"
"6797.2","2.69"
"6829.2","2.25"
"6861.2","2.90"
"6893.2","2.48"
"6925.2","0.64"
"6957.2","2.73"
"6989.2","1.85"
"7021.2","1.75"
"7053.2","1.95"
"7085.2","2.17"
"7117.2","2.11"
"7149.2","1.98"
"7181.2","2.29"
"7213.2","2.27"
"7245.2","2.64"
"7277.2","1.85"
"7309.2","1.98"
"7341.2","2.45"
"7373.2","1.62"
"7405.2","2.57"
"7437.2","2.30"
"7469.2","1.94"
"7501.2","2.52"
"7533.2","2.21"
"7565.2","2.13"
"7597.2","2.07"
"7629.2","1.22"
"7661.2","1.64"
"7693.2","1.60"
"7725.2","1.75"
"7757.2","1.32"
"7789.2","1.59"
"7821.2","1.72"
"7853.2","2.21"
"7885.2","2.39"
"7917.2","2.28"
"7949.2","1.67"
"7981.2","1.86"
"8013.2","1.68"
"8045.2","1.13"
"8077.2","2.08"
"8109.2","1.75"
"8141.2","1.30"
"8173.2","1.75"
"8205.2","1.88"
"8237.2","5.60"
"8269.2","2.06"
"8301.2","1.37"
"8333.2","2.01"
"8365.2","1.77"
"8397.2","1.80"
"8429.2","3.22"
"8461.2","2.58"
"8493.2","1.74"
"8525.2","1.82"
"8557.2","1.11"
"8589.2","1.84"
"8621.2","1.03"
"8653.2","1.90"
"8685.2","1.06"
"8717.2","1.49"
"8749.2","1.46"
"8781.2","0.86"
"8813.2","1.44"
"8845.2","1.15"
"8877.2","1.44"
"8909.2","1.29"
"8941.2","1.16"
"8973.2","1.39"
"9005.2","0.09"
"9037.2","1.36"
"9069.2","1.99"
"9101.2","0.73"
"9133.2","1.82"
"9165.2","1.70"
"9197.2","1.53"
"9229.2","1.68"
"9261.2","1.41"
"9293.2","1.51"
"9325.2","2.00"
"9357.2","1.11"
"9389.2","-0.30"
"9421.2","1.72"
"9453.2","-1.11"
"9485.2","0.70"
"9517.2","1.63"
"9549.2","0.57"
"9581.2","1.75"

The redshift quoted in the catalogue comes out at 0.255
